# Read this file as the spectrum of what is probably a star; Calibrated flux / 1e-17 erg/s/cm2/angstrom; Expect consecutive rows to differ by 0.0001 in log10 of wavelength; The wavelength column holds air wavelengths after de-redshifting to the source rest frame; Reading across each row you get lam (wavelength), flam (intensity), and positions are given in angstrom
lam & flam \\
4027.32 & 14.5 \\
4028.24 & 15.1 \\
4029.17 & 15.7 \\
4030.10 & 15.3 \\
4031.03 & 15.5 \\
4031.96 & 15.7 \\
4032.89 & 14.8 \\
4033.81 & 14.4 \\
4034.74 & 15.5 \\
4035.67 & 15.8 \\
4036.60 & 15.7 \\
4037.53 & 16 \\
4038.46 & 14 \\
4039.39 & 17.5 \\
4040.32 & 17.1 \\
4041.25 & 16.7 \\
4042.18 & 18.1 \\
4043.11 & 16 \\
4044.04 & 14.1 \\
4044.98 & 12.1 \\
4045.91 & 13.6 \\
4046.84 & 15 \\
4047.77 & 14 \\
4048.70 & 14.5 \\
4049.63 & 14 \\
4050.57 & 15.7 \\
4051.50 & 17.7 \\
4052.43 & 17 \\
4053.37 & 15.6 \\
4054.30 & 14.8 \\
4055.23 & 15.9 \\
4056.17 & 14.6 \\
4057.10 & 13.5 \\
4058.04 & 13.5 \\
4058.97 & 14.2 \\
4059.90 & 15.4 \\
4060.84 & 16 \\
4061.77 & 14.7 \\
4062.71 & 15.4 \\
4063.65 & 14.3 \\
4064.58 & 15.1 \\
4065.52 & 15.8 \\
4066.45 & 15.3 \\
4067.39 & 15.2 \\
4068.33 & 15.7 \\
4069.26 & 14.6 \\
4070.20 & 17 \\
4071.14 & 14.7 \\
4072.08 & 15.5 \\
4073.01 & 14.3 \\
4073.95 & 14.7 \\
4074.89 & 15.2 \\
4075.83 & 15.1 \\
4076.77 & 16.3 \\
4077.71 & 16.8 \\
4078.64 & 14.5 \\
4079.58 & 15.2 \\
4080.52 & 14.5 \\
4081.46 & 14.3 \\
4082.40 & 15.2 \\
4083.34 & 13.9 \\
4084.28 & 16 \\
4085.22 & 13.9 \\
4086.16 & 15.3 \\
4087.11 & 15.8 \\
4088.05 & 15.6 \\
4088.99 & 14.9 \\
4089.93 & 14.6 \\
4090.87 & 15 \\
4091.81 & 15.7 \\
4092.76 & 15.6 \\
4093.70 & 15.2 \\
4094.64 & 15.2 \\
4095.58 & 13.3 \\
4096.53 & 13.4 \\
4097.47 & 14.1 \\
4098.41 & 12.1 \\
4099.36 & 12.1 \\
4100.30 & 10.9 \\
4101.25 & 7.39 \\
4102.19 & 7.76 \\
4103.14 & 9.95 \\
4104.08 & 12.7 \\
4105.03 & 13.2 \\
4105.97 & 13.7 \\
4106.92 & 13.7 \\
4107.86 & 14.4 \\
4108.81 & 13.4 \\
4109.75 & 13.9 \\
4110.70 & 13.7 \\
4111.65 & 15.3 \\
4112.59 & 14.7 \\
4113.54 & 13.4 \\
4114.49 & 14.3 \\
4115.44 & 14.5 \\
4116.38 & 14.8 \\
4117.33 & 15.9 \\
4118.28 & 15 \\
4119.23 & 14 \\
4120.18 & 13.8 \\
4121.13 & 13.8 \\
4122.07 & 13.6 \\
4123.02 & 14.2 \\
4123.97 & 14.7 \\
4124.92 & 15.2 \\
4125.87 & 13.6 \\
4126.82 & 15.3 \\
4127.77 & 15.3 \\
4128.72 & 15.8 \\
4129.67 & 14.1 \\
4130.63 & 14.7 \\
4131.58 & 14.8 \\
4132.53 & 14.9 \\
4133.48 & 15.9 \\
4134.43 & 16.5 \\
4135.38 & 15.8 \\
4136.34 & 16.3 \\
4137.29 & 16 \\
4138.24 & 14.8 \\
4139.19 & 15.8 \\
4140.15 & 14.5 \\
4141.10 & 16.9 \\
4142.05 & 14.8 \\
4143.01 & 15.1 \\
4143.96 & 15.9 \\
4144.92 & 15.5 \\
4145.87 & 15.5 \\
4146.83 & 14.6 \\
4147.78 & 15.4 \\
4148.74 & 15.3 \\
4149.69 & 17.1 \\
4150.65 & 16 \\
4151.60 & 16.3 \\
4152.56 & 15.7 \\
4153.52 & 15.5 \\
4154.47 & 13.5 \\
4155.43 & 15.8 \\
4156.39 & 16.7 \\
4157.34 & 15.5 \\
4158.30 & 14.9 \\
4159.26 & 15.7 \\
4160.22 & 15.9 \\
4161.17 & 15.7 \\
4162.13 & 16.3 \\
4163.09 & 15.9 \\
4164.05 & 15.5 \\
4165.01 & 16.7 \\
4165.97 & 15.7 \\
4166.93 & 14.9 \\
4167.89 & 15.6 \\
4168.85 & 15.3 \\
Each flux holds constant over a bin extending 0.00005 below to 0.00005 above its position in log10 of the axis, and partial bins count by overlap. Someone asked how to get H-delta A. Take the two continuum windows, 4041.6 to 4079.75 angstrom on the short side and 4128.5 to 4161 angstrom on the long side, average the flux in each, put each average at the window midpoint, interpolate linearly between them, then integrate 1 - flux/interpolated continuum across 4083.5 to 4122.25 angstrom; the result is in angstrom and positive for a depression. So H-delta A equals 3.9 angstrom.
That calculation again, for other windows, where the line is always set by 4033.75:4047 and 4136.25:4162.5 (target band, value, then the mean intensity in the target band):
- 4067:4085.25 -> 0.42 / 15.2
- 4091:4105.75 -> 2.75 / 12.6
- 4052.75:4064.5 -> 0.48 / 14.9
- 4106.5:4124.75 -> 1.49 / 14.3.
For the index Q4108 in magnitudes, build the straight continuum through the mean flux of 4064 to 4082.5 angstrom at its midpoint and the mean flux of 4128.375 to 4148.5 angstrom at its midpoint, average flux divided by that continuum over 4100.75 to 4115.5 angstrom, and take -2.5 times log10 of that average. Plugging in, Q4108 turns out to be 0.19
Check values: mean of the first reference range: 15.3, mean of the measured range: 12.8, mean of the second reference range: 15.4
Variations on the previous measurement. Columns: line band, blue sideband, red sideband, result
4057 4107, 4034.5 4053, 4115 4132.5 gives 0.06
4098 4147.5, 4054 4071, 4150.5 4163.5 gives 0.09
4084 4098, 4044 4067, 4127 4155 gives 0.02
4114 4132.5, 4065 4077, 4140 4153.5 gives 0.07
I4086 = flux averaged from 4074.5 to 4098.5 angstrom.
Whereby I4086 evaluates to 14.9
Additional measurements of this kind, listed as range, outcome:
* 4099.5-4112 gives 12.3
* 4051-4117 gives 14.4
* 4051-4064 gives 15.2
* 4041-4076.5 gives 15.1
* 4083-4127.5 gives 13.9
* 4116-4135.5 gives 14.8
